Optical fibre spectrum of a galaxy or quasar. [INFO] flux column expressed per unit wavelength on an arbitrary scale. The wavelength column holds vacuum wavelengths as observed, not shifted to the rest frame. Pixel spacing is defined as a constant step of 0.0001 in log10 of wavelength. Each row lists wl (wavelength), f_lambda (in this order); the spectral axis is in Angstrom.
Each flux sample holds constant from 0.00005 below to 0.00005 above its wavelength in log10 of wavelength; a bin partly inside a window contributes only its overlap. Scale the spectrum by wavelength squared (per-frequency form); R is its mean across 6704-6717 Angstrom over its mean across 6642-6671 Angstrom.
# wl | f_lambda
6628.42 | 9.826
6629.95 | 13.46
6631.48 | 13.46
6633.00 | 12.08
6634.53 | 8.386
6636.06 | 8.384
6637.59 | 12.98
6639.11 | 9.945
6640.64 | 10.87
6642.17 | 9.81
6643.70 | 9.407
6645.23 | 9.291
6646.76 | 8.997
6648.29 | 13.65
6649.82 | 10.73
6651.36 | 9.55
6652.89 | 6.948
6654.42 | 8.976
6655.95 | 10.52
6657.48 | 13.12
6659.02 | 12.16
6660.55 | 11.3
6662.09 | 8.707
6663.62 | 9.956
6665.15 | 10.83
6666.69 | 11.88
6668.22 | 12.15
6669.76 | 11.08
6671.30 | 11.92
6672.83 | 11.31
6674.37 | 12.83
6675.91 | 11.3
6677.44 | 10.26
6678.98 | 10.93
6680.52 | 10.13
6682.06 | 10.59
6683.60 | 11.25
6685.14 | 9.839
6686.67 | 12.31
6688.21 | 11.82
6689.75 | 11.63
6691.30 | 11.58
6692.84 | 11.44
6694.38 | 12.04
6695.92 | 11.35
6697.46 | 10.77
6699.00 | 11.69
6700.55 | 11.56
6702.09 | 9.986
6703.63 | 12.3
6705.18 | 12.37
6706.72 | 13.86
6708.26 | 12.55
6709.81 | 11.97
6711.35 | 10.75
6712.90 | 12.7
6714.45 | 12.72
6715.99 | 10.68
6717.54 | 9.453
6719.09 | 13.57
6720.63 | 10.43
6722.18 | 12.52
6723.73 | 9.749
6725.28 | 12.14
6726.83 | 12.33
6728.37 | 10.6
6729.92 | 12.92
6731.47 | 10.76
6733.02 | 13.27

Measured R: 1.17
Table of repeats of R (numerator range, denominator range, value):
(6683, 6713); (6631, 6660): 1.13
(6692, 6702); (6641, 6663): 1.13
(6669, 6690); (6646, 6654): 1.14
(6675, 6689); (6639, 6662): 1.07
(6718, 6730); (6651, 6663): 1.17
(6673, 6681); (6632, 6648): 1.11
